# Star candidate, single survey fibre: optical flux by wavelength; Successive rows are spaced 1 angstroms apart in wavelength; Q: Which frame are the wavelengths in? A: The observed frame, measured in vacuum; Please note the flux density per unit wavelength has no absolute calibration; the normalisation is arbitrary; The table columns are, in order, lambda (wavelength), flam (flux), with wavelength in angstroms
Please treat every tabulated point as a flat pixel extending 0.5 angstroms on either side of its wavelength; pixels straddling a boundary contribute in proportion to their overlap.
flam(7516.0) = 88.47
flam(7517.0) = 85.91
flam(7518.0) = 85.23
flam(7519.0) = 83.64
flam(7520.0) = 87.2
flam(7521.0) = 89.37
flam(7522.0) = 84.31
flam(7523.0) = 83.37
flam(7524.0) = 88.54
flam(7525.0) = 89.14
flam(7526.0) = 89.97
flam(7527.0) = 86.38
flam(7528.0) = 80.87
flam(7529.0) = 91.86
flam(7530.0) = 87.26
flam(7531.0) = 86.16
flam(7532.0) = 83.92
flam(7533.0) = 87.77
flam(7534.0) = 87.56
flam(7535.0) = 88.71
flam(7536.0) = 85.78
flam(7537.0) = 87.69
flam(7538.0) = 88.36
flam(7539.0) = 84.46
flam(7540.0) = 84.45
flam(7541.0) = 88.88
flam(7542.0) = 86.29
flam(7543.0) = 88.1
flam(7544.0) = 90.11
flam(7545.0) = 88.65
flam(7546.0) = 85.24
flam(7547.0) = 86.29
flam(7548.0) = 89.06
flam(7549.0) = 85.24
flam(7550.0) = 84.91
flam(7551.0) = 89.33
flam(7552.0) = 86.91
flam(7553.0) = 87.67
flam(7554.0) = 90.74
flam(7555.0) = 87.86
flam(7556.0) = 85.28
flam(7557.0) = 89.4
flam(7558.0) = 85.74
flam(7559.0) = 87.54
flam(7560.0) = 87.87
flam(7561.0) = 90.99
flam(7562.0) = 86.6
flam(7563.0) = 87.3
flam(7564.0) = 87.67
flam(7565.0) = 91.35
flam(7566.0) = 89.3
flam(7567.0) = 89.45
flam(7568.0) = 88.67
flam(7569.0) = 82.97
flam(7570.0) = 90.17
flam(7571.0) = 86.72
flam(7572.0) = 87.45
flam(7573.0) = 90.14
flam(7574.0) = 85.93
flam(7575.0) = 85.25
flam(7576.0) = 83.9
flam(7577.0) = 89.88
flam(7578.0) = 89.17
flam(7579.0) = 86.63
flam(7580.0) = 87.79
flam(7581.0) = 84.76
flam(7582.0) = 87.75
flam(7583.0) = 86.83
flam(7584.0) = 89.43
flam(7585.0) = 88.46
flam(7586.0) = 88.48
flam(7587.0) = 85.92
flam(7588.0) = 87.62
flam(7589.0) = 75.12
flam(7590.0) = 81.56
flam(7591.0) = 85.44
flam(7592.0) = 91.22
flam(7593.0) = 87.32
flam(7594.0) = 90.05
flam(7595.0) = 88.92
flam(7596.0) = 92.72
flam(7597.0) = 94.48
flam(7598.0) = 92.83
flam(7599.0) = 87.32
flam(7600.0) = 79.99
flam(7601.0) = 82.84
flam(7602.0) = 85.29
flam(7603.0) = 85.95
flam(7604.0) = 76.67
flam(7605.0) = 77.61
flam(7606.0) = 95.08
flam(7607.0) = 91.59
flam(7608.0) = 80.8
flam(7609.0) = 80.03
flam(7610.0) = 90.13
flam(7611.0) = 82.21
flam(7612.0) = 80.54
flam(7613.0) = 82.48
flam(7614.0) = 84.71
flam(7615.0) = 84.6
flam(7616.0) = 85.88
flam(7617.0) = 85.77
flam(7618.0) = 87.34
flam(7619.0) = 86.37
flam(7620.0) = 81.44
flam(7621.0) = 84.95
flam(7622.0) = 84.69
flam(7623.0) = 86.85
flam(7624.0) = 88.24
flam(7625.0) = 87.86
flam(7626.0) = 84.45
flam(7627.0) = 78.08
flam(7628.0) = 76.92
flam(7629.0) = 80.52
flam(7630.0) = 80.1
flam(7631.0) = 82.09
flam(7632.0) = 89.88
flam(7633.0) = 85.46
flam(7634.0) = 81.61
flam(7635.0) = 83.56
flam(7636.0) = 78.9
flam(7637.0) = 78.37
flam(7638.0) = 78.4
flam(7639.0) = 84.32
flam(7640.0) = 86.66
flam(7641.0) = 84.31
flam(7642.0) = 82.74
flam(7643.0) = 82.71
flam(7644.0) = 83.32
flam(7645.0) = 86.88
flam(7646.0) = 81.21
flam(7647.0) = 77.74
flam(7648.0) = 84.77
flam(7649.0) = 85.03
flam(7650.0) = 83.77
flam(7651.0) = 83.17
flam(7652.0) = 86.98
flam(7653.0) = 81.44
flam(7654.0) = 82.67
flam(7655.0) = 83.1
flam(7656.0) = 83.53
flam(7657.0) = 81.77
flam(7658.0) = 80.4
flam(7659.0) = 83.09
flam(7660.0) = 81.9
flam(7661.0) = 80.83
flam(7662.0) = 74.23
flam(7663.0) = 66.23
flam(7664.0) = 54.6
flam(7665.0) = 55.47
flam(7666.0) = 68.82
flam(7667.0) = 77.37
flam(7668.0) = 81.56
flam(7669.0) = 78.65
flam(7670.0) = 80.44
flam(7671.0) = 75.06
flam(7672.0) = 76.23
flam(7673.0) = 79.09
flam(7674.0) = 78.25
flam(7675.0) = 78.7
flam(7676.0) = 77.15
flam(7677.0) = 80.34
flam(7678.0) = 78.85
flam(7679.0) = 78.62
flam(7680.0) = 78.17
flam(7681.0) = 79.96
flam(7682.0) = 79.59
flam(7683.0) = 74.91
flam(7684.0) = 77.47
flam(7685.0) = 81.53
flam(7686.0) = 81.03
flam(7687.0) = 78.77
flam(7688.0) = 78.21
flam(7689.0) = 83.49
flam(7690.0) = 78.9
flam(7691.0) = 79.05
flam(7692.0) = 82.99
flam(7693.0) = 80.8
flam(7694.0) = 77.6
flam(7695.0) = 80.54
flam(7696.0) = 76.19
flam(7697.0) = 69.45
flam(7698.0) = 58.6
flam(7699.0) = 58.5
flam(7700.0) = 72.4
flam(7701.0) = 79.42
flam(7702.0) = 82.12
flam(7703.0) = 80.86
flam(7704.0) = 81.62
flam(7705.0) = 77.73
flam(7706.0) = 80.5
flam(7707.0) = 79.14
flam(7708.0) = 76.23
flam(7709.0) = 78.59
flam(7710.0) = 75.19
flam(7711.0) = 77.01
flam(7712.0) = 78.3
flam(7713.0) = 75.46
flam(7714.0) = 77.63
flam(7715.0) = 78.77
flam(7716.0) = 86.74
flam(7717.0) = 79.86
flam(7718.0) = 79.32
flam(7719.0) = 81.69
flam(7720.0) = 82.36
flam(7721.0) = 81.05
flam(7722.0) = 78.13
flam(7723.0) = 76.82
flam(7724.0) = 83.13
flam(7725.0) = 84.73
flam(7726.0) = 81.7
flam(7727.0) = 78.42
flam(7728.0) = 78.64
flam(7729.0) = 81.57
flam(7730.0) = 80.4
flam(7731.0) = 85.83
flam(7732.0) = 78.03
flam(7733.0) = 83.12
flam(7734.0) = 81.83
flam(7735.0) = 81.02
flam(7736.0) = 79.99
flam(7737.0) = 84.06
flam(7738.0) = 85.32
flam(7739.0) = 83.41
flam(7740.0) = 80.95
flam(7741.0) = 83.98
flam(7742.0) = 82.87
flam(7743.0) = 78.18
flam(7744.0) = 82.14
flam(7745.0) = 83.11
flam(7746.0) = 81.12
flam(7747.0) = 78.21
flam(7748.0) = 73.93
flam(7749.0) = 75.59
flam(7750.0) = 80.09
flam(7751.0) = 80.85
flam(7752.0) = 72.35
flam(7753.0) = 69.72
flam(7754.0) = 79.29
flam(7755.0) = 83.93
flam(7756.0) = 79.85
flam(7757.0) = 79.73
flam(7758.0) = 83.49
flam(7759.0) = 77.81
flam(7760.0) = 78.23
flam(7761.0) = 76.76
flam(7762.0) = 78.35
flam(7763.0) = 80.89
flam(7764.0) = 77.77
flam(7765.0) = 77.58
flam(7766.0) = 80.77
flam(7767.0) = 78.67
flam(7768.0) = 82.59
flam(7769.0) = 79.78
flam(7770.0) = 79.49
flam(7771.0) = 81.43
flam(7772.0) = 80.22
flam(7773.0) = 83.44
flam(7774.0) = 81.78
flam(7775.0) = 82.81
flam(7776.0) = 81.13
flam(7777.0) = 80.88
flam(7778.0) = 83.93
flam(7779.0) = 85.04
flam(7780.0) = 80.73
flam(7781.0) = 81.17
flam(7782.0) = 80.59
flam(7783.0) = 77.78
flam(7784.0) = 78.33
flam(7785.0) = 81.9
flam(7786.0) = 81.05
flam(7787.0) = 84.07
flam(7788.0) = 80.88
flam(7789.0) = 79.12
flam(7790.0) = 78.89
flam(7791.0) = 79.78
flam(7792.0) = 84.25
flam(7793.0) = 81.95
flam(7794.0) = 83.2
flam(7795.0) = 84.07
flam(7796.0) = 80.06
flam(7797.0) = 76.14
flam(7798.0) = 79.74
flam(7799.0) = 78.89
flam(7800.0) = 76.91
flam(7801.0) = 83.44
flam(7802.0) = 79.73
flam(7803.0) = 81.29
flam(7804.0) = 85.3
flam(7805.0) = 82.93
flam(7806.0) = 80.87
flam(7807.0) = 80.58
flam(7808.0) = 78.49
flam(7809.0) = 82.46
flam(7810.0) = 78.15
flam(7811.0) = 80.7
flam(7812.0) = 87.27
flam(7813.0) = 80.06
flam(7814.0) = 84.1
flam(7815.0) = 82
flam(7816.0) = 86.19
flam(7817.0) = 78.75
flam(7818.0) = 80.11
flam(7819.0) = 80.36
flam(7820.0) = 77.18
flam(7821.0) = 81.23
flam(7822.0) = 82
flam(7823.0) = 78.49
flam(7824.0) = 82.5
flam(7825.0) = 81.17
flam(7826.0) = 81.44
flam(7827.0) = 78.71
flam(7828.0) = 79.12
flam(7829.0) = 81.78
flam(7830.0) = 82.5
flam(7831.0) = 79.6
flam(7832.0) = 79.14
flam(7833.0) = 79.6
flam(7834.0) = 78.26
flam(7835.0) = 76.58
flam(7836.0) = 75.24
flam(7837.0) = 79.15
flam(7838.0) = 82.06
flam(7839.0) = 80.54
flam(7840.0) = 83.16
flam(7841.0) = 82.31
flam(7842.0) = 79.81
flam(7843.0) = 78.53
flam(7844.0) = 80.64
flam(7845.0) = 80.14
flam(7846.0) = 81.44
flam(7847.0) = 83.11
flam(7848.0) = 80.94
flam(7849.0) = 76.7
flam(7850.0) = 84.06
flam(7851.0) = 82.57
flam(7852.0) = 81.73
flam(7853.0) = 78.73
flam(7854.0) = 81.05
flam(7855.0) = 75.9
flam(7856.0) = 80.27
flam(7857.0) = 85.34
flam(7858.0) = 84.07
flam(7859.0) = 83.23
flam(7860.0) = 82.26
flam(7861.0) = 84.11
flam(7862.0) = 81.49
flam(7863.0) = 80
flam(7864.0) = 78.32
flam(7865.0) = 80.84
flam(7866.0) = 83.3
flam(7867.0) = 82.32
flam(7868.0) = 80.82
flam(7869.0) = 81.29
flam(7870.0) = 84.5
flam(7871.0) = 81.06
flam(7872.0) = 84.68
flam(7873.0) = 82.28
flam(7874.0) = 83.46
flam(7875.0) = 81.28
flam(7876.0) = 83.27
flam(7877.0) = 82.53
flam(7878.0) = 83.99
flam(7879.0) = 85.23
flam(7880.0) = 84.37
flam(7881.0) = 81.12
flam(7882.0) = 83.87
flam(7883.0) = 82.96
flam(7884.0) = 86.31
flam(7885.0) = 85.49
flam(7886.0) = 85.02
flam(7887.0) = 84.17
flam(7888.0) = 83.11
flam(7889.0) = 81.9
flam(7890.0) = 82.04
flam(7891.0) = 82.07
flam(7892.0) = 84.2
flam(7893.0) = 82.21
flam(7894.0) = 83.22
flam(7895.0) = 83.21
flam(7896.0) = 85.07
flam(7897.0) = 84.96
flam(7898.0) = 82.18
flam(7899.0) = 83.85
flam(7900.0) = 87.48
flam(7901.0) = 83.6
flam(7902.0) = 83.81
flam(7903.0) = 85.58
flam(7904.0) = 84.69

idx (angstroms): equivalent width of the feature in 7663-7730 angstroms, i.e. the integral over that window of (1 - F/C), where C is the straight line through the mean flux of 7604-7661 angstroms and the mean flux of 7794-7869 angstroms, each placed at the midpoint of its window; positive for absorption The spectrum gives 4.1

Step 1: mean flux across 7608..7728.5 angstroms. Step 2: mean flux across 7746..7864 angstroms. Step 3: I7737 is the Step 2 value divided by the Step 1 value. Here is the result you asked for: 1.01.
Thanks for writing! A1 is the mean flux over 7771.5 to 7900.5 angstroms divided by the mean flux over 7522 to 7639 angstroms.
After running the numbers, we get 0.9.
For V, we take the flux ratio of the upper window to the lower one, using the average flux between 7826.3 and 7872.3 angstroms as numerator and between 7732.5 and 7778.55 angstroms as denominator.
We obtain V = 1.01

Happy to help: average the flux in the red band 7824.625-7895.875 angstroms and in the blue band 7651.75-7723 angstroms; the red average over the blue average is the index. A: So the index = 1.1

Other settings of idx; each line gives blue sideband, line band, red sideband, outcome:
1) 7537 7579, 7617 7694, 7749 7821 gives 3.7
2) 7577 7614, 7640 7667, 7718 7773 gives 1.5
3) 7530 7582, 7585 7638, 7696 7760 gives 0.0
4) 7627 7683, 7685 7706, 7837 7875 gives 0.8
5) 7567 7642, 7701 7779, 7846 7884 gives 3.3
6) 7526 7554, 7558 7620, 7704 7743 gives -0.9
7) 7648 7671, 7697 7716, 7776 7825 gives 0.7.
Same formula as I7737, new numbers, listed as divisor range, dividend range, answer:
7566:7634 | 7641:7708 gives 0.91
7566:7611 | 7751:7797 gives 0.93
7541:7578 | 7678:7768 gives 0.90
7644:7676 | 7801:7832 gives 1.03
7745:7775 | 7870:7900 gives 1.05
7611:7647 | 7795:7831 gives 0.97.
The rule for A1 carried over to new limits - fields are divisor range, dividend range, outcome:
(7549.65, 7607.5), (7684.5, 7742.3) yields 0.91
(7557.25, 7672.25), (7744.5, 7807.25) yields 0.96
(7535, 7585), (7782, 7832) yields 0.92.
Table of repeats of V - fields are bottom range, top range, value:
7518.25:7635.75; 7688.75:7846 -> 0.93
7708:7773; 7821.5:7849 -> 1.00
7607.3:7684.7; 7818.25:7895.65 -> 1.01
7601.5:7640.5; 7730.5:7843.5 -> 0.96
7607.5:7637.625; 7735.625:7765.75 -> 0.95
